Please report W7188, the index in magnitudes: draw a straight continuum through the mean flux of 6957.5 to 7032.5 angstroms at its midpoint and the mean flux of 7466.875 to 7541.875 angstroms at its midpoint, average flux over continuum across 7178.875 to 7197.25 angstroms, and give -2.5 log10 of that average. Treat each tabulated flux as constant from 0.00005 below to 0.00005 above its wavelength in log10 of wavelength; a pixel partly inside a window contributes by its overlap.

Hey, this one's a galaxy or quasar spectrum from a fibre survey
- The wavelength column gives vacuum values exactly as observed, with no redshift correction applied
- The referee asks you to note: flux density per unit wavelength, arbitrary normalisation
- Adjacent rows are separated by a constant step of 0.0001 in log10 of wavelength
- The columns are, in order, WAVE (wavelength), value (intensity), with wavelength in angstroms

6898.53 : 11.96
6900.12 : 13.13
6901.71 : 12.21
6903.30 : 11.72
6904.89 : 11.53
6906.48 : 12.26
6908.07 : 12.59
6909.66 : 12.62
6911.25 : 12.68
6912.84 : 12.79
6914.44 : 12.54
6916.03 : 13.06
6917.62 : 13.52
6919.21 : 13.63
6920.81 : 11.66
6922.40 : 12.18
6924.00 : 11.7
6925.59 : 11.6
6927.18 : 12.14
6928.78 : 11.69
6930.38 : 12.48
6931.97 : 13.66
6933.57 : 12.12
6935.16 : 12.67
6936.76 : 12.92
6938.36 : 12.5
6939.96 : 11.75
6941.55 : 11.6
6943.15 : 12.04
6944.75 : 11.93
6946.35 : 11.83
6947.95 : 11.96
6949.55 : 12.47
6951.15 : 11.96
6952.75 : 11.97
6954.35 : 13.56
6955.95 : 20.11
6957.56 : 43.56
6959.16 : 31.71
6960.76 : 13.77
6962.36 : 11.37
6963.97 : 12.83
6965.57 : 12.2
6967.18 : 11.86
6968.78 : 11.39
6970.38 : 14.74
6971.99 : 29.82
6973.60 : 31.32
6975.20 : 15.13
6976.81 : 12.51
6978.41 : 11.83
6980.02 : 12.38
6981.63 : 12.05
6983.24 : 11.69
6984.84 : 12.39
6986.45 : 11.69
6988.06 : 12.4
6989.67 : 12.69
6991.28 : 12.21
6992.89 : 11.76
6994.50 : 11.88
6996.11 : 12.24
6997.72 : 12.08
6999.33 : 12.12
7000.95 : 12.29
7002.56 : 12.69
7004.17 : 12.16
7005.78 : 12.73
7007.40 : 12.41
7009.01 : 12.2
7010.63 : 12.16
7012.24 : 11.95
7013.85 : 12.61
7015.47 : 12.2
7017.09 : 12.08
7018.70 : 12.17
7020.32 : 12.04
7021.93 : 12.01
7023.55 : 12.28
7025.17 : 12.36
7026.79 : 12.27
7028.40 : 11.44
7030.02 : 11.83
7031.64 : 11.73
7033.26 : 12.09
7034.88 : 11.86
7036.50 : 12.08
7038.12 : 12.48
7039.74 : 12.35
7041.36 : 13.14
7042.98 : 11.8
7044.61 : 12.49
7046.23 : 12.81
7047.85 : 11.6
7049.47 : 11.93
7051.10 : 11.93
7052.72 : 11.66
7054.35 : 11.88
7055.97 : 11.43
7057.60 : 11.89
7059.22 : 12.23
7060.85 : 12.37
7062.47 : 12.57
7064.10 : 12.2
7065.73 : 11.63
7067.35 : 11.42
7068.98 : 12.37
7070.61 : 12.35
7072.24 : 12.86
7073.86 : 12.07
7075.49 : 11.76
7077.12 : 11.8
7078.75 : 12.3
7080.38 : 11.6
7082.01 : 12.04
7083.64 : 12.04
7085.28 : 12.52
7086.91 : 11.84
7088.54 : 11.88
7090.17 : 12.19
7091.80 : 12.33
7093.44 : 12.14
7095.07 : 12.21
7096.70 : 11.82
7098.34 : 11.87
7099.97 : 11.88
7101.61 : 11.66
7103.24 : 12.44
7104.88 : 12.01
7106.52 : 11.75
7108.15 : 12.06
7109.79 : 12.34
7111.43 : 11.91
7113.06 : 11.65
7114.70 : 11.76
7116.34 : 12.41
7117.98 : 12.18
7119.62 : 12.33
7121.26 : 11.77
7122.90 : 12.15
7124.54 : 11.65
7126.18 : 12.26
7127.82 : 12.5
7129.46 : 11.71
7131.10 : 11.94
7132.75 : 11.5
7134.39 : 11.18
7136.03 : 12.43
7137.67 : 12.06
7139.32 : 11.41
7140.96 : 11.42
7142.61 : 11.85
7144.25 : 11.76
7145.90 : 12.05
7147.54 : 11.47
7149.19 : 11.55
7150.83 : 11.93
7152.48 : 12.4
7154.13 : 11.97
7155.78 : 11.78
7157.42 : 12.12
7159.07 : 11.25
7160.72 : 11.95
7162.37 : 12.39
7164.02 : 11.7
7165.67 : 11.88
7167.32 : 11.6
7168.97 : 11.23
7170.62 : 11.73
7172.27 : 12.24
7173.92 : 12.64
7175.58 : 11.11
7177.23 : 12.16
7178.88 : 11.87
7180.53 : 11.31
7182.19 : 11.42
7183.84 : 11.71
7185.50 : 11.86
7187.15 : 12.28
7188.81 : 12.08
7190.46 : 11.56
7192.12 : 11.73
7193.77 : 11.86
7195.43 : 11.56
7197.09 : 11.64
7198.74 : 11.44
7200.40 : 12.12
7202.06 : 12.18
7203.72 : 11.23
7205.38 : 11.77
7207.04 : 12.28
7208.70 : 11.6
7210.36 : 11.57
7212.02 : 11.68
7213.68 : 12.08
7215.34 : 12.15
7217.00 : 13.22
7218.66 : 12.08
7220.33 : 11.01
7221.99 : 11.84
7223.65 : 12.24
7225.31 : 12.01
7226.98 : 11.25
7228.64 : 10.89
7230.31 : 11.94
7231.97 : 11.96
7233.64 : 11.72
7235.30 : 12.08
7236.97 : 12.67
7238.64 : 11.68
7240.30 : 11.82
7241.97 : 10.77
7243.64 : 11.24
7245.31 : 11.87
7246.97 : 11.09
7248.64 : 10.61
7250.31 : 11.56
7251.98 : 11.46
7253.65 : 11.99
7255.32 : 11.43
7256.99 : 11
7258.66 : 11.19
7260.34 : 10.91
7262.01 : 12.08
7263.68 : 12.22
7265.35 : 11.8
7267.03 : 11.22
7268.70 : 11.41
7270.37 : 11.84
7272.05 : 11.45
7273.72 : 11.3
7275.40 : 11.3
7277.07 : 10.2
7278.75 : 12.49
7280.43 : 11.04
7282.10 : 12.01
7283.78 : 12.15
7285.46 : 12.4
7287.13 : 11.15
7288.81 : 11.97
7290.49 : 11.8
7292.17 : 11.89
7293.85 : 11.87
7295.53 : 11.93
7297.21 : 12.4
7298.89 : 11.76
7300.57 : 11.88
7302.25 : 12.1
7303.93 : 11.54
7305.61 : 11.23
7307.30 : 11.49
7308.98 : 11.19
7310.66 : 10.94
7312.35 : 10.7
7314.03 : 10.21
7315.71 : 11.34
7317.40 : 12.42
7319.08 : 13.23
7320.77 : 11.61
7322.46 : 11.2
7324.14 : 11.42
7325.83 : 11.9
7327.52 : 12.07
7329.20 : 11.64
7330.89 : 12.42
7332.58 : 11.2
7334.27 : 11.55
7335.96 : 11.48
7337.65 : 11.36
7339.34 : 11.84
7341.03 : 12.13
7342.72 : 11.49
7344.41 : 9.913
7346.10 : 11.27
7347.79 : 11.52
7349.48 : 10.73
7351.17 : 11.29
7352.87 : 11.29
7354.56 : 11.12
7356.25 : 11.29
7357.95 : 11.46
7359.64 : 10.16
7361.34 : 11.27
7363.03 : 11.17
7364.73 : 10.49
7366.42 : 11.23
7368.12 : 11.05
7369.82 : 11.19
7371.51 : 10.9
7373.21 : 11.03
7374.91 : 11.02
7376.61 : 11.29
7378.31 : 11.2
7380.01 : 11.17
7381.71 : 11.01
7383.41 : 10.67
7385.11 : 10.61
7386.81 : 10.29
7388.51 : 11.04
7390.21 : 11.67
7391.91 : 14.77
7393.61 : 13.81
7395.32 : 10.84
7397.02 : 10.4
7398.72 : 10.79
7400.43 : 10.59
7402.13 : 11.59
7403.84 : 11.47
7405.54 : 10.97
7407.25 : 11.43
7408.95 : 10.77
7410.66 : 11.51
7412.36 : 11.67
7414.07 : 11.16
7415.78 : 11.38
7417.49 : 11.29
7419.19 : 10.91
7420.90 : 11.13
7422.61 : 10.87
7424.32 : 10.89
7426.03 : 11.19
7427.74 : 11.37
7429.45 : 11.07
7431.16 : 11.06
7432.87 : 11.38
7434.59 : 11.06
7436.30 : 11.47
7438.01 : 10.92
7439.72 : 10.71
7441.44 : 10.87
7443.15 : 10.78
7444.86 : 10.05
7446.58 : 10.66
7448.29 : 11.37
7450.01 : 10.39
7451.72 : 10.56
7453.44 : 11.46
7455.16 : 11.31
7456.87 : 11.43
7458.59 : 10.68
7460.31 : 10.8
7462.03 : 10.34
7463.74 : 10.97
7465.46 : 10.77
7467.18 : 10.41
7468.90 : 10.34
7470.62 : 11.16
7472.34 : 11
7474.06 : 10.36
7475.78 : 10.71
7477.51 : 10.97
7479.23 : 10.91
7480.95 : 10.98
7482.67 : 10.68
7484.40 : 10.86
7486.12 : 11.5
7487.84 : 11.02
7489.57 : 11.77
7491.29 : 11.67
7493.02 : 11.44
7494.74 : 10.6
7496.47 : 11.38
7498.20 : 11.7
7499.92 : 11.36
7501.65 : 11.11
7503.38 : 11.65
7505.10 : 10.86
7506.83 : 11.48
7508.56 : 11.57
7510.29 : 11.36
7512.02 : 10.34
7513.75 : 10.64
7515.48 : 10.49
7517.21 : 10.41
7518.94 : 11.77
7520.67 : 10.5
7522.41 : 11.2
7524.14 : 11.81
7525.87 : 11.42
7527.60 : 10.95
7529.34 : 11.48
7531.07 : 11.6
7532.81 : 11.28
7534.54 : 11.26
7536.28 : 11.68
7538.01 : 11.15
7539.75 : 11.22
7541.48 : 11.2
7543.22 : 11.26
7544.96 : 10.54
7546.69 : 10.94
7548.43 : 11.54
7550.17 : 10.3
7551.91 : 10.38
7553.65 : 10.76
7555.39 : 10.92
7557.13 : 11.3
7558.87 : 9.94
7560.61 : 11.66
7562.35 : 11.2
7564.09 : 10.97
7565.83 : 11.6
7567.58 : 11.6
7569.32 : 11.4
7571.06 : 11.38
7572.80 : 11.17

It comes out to 0.10 mag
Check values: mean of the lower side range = 13.9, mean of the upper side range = 11.1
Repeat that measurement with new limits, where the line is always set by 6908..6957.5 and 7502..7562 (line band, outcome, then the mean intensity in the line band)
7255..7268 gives 0.05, 11.5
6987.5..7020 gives 0.05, 12.2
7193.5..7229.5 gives 0.03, 11.8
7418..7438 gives 0.03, 11.1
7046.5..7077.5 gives 0.06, 12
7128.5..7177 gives 0.05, 11.8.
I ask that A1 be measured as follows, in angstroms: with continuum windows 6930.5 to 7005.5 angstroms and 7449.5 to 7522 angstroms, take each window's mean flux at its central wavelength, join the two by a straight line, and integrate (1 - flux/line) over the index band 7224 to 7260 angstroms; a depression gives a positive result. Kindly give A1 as 3.0 angstroms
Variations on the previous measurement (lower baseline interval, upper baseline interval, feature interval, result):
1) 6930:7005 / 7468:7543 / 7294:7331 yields 1.96 angstroms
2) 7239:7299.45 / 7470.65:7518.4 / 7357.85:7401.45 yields 0.52 angstroms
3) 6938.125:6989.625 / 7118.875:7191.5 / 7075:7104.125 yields 2.26 angstroms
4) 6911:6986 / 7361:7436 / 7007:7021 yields 1.79 angstroms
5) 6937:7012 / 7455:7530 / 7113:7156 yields 4.63 angstroms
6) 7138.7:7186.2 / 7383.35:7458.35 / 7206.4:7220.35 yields -0.42 angstroms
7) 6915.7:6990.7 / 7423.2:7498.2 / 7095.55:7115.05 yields 2.12 angstroms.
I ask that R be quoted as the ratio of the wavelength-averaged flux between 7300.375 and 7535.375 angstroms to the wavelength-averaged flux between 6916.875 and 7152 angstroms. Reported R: 0.87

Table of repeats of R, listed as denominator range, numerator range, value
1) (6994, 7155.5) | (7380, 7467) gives 0.92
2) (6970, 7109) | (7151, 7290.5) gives 0.93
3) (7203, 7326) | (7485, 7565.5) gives 0.96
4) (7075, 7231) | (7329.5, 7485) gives 0.94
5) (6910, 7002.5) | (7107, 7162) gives 0.85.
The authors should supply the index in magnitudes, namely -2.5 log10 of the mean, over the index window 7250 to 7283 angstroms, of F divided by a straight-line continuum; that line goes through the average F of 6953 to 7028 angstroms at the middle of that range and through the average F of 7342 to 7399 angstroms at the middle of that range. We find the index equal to 0.05 mag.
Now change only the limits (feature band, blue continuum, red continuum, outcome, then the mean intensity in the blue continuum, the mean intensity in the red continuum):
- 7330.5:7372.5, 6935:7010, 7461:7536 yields 0.07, 14.4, 11.1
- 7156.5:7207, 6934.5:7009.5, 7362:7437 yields 0.09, 14.4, 11.2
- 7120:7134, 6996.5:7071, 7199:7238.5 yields 0.01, 12.1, 11.9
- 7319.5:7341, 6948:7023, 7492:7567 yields 0.06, 14.4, 11.1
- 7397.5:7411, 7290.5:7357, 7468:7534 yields 0.02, 11.5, 11.1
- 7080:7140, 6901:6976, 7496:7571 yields 0.13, 14.5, 11.1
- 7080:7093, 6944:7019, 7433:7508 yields 0.13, 14.4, 11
